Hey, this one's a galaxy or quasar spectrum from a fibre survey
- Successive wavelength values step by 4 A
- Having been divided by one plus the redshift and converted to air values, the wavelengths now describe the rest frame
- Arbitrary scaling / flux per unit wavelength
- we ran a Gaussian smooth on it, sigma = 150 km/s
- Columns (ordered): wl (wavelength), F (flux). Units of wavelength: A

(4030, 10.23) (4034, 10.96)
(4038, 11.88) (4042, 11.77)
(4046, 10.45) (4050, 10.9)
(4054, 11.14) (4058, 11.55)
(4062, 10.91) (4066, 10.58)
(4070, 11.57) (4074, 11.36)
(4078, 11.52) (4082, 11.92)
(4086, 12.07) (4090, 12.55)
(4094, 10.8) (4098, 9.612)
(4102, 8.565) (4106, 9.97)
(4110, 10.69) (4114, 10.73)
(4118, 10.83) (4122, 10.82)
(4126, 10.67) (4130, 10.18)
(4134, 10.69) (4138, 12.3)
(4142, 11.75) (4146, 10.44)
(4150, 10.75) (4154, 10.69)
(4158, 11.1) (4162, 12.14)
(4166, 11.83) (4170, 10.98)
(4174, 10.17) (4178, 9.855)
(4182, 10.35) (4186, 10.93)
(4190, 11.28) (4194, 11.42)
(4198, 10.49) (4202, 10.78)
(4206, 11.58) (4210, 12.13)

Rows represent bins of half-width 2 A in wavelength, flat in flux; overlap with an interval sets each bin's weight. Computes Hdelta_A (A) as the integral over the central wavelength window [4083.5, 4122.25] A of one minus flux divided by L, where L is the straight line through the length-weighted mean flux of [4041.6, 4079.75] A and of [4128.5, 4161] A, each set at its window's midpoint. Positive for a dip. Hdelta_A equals 1.46 A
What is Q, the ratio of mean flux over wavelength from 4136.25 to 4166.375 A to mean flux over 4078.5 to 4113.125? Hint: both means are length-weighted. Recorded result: 1.05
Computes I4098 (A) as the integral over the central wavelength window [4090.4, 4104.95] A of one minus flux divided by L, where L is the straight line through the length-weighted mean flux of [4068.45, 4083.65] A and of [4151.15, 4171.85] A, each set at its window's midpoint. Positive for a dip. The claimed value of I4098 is 1.92 A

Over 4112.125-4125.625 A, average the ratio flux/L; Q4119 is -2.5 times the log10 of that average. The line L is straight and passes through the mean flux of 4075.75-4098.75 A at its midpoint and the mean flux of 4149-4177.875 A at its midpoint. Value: 0.052 mag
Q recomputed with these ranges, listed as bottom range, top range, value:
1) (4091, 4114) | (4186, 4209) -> 1.10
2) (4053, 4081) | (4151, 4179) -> 0.98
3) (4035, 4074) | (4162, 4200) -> 0.97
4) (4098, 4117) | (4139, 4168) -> 1.13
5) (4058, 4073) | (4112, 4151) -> 0.98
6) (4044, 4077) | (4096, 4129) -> 0.92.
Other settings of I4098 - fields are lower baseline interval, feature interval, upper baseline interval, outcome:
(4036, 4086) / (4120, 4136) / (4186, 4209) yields 0.9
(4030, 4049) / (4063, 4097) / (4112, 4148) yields -1.3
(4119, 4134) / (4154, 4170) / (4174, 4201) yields -1.2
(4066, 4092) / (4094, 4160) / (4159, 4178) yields 4.5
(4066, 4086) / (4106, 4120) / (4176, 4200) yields 0.8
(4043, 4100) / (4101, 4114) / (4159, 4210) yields 1.4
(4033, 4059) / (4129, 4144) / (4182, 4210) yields -0.2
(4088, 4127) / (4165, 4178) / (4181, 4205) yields 0.1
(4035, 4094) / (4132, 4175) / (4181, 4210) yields 0.0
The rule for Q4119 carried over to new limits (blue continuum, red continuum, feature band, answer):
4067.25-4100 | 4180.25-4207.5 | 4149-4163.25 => 0.00 mag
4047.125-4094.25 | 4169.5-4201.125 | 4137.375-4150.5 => -0.03 mag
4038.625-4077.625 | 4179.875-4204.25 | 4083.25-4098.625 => -0.03 mag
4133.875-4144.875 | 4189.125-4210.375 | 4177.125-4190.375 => 0.07 mag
